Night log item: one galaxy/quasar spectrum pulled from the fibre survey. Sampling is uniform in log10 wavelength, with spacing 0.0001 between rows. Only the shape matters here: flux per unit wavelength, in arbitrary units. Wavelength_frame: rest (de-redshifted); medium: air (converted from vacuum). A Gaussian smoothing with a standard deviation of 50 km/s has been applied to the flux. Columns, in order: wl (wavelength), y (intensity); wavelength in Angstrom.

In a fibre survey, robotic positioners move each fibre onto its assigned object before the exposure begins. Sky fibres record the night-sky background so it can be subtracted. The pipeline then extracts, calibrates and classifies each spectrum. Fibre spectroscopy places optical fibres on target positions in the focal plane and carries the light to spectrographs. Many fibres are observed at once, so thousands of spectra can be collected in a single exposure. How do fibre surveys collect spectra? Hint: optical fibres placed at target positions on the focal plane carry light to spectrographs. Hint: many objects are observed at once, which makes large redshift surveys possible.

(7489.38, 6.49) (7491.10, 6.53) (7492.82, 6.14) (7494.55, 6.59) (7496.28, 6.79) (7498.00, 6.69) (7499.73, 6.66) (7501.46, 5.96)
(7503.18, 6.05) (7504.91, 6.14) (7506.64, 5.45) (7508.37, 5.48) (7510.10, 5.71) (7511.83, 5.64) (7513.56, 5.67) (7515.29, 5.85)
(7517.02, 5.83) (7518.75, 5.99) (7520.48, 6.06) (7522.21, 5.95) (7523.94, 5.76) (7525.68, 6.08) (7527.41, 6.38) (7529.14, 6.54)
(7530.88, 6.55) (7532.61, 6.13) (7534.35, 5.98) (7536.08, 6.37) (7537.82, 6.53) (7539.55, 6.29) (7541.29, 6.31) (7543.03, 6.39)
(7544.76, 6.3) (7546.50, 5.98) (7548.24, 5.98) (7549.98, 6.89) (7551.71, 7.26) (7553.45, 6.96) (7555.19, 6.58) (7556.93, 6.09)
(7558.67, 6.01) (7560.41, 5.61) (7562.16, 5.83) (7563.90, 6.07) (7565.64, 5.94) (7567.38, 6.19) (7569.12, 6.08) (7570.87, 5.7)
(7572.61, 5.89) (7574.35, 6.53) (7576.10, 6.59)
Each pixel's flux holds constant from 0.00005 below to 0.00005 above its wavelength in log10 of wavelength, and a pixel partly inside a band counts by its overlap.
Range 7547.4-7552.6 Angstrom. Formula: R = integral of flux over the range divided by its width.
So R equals 6.72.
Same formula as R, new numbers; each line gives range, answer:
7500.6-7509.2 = 5.82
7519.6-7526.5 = 5.96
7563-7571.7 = 6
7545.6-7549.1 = 5.97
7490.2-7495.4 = 6.43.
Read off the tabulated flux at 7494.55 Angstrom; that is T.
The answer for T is 6.59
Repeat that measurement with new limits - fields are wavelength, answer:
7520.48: 6.06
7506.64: 5.45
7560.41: 5.61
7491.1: 6.53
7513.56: 5.67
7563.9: 6.07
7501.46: 5.96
